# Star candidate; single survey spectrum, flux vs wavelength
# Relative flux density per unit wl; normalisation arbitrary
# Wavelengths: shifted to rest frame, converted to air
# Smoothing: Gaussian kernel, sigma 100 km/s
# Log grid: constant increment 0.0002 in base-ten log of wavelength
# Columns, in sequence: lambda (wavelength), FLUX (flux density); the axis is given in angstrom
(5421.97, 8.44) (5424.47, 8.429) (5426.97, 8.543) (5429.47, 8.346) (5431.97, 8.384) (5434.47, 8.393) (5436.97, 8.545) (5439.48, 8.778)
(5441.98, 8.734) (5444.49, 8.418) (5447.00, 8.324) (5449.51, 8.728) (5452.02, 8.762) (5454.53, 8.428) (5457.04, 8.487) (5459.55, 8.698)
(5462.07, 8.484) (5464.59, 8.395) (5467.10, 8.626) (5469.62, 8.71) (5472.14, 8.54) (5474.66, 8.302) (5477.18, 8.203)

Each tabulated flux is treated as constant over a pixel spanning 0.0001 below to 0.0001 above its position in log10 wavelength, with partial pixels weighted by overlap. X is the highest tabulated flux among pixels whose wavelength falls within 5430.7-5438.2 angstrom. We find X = 8.545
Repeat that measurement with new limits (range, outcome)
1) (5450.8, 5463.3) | 8.762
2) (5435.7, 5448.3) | 8.778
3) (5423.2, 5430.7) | 8.543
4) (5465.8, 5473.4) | 8.71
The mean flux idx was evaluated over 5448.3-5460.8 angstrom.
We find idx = 8.63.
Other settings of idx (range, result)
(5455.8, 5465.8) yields 8.51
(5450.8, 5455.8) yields 8.6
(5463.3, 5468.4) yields 8.51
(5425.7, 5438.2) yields 8.45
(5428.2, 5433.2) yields 8.37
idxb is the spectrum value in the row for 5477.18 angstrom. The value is 8.203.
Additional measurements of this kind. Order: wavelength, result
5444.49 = 8.418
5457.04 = 8.487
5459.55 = 8.698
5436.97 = 8.545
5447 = 8.324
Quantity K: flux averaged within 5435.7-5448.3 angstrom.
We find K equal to 8.56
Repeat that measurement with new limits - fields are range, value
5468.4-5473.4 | 8.62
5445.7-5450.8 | 8.52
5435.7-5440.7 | 8.66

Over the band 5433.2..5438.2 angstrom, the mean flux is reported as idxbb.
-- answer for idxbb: 8.48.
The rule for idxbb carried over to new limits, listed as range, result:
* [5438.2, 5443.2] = 8.76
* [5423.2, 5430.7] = 8.43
